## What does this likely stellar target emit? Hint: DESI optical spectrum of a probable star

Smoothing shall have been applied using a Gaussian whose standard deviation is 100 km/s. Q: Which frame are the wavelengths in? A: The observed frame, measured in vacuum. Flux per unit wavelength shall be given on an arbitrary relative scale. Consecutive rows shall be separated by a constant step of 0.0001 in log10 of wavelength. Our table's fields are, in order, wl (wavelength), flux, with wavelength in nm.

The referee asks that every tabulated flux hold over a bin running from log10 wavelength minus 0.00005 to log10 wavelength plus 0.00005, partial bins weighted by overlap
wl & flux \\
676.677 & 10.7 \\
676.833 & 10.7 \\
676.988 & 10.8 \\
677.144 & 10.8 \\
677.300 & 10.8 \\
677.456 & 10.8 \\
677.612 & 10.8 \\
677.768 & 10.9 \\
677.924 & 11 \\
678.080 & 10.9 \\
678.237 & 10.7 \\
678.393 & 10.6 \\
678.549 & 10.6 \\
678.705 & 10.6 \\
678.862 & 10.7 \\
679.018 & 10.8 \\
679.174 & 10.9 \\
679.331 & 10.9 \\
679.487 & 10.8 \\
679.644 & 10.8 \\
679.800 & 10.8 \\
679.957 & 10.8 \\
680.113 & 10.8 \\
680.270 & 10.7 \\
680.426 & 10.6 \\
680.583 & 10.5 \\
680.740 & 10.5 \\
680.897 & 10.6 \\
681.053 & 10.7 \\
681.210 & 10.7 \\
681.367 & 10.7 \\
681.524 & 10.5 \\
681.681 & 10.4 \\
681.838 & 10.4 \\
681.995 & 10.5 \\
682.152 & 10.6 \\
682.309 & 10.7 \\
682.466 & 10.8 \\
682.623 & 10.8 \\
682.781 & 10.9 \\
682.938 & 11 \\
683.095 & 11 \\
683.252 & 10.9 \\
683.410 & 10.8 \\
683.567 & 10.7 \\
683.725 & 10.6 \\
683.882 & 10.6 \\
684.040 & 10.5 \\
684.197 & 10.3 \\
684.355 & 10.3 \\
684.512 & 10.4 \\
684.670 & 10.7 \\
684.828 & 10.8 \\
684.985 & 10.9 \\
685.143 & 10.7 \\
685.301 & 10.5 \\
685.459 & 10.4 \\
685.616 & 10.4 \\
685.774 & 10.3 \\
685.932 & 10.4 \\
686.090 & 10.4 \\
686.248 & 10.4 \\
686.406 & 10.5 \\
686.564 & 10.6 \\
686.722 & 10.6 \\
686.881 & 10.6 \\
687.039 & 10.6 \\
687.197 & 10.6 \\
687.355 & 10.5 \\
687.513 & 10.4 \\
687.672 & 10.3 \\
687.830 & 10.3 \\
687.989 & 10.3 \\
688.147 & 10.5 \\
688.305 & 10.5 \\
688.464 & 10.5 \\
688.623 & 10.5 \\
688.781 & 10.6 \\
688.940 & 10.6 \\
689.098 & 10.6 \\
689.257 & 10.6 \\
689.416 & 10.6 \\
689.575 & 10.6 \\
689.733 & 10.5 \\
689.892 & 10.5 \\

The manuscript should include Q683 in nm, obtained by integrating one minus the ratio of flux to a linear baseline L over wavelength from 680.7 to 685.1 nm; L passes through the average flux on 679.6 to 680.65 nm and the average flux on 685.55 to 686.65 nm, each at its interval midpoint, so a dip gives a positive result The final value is -0.029 nm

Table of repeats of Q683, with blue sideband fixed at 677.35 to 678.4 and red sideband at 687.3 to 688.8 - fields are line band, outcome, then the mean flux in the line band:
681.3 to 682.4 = 0.01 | 10.5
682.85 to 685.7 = -0.02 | 10.6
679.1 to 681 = 0.00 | 10.7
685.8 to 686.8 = 0.00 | 10.5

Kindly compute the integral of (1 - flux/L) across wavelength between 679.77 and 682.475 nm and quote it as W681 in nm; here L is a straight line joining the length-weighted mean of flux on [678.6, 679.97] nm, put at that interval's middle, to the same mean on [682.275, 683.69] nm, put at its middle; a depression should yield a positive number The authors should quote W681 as 0.05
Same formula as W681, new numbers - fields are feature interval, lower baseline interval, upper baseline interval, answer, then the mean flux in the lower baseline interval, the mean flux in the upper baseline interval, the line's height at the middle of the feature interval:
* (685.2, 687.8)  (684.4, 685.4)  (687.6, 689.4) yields 0.03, 10.6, 10.5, 10.6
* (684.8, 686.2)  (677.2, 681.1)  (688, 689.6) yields 0.01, 10.7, 10.5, 10.6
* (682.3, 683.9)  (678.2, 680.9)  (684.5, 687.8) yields -0.03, 10.7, 10.5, 10.6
